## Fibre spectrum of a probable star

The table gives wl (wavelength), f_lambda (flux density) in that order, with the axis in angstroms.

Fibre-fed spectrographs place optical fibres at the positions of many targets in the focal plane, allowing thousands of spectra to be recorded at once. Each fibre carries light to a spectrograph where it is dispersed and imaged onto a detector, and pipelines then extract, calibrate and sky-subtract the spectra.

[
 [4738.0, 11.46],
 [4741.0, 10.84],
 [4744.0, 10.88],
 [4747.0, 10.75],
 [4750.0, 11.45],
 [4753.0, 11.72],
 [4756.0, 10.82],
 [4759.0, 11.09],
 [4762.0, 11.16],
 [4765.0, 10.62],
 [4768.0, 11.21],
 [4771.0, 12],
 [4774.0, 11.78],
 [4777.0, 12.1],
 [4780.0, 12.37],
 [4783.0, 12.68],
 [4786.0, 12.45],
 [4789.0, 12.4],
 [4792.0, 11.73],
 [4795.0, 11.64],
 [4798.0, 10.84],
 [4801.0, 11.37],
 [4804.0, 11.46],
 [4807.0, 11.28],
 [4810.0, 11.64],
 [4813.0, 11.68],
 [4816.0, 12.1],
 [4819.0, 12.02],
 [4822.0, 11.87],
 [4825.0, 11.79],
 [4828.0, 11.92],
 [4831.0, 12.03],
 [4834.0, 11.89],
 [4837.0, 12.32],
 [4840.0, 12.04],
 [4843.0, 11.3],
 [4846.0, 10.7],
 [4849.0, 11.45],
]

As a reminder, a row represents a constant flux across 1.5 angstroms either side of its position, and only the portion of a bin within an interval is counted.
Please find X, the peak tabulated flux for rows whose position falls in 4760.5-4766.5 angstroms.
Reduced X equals 11.16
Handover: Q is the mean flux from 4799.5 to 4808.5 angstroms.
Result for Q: 11.4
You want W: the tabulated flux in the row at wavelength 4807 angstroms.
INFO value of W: 11.28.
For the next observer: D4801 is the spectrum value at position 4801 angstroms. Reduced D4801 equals 11.37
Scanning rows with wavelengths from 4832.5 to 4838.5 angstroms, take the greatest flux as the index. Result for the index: 12.32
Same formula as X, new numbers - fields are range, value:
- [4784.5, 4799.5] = 12.45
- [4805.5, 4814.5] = 11.68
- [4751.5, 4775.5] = 12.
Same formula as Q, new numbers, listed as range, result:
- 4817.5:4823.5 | 11.9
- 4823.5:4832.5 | 11.9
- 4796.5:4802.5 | 11.1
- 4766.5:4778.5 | 11.8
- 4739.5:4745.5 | 10.9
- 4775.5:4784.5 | 12.4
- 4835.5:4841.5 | 12.2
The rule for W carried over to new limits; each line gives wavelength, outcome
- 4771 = 12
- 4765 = 10.62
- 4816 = 12.1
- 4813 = 11.68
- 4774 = 11.78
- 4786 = 12.45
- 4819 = 12.02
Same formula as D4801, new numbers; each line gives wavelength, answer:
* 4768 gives 11.21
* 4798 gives 10.84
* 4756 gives 10.82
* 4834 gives 11.89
